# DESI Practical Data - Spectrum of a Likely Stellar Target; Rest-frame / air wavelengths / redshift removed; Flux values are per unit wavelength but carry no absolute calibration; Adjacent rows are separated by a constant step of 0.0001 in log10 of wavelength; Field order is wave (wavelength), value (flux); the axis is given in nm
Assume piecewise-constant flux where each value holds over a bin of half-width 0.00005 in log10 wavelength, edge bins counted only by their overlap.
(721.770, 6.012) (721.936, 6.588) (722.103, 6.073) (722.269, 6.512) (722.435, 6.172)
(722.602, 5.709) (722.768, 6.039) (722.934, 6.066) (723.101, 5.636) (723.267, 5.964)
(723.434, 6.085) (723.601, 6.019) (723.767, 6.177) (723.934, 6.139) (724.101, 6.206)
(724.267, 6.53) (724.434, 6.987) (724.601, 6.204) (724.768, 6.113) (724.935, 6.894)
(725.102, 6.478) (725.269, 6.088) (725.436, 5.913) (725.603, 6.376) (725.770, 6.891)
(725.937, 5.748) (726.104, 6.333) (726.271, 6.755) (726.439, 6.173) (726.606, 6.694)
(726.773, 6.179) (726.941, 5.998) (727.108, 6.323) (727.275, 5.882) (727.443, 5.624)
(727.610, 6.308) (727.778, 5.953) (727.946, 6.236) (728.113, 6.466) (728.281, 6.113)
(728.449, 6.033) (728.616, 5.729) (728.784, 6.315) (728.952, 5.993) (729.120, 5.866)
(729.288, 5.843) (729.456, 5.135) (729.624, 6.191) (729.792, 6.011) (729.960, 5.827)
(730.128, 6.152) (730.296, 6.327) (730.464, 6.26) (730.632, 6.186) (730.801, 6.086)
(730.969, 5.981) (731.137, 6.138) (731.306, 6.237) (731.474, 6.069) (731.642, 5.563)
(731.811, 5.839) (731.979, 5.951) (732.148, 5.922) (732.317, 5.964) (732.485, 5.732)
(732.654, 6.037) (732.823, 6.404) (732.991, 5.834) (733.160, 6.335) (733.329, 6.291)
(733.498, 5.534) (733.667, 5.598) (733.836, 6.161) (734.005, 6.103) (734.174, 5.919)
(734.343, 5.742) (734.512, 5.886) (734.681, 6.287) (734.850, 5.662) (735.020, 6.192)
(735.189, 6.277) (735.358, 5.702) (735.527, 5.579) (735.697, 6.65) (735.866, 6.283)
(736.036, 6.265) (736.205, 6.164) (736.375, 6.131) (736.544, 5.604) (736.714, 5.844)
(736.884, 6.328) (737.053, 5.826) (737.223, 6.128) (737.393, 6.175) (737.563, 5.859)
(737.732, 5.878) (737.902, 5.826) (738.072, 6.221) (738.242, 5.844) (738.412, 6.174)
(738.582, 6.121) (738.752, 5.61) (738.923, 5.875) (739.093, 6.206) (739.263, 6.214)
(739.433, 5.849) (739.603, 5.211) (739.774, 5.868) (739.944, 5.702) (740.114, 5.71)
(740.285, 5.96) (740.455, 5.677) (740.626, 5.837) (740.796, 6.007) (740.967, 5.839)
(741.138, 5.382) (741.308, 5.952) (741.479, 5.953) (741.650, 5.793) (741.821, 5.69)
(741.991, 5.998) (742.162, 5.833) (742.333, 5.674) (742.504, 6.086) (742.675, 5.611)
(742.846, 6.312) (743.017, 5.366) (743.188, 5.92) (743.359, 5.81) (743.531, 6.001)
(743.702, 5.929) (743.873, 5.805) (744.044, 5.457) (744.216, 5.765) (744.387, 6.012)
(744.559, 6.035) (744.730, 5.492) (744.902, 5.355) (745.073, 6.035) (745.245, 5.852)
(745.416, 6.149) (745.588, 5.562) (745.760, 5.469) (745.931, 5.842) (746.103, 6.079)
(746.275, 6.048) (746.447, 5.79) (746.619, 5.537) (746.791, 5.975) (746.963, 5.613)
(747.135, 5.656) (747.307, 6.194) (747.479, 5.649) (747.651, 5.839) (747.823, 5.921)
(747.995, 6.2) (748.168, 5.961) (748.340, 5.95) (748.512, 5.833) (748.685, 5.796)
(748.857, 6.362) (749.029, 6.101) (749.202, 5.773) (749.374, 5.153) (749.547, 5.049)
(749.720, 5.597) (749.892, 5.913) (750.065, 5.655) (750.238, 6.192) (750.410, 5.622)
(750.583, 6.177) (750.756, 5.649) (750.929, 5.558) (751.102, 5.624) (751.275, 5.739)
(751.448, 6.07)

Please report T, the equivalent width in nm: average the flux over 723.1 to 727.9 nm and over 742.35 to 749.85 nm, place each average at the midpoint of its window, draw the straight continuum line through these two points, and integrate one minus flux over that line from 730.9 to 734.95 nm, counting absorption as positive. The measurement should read 0.08 nm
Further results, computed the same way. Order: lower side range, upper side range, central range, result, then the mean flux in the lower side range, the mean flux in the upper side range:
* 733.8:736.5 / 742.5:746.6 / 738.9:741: 0.03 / 6.06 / 5.81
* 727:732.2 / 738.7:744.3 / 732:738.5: -0.10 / 6.02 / 5.82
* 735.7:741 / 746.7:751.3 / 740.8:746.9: 0.07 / 5.96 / 5.81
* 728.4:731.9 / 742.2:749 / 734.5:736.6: -0.04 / 5.99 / 5.85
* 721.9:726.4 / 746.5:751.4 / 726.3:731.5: 0.06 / 6.24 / 5.8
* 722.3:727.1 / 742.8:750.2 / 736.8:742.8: 0.06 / 6.24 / 5.81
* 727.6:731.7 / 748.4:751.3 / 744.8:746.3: 0.00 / 6.04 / 5.75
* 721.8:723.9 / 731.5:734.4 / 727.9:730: 0.01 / 6.09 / 5.94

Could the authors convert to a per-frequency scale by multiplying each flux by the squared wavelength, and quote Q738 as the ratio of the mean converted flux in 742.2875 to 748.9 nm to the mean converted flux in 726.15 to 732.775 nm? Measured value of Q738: 1.01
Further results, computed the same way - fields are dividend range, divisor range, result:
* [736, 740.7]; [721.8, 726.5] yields 0.99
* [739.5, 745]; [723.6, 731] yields 0.98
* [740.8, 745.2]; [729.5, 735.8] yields 0.99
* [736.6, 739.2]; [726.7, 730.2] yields 1.02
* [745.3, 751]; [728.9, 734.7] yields 1.02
